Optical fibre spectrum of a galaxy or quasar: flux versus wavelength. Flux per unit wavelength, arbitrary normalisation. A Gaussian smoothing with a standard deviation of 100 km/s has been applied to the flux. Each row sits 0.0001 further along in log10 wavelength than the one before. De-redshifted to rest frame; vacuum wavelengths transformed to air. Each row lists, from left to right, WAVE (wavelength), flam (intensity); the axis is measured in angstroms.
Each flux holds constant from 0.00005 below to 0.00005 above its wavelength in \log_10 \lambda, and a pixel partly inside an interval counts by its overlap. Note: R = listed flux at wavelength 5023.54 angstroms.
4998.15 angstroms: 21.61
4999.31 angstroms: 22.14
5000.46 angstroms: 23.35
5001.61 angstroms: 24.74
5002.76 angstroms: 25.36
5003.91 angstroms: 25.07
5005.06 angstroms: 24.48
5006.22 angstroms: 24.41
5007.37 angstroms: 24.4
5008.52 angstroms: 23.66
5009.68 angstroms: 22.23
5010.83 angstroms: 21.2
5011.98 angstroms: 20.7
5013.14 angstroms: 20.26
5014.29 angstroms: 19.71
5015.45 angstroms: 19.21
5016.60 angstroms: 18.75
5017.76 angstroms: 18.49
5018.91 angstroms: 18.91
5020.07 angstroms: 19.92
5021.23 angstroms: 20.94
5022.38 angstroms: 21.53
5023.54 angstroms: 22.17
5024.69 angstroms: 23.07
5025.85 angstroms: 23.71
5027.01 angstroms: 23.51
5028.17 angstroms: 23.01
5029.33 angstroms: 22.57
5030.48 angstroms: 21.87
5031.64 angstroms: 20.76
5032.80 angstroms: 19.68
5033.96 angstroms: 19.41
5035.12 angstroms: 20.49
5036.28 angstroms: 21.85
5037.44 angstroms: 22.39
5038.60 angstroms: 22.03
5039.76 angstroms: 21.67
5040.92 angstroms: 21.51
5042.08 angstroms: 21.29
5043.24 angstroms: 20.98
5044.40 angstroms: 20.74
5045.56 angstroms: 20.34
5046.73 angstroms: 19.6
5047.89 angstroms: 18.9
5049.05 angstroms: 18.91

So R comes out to 22.17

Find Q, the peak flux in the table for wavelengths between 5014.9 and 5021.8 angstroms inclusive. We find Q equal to 20.94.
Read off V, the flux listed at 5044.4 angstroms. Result 20.74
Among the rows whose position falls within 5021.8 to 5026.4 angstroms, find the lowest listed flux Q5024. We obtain 21.53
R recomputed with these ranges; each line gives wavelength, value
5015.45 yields 19.21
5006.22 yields 24.41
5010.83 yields 21.2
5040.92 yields 21.51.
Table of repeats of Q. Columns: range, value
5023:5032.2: 23.71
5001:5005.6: 25.36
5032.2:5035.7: 20.49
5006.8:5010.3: 24.4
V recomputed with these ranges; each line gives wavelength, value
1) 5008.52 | 23.66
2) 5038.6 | 22.03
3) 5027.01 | 23.51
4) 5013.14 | 20.26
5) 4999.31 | 22.14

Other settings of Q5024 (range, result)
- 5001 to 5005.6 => 24.48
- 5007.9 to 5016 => 19.21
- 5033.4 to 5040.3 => 19.41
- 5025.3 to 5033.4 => 19.68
